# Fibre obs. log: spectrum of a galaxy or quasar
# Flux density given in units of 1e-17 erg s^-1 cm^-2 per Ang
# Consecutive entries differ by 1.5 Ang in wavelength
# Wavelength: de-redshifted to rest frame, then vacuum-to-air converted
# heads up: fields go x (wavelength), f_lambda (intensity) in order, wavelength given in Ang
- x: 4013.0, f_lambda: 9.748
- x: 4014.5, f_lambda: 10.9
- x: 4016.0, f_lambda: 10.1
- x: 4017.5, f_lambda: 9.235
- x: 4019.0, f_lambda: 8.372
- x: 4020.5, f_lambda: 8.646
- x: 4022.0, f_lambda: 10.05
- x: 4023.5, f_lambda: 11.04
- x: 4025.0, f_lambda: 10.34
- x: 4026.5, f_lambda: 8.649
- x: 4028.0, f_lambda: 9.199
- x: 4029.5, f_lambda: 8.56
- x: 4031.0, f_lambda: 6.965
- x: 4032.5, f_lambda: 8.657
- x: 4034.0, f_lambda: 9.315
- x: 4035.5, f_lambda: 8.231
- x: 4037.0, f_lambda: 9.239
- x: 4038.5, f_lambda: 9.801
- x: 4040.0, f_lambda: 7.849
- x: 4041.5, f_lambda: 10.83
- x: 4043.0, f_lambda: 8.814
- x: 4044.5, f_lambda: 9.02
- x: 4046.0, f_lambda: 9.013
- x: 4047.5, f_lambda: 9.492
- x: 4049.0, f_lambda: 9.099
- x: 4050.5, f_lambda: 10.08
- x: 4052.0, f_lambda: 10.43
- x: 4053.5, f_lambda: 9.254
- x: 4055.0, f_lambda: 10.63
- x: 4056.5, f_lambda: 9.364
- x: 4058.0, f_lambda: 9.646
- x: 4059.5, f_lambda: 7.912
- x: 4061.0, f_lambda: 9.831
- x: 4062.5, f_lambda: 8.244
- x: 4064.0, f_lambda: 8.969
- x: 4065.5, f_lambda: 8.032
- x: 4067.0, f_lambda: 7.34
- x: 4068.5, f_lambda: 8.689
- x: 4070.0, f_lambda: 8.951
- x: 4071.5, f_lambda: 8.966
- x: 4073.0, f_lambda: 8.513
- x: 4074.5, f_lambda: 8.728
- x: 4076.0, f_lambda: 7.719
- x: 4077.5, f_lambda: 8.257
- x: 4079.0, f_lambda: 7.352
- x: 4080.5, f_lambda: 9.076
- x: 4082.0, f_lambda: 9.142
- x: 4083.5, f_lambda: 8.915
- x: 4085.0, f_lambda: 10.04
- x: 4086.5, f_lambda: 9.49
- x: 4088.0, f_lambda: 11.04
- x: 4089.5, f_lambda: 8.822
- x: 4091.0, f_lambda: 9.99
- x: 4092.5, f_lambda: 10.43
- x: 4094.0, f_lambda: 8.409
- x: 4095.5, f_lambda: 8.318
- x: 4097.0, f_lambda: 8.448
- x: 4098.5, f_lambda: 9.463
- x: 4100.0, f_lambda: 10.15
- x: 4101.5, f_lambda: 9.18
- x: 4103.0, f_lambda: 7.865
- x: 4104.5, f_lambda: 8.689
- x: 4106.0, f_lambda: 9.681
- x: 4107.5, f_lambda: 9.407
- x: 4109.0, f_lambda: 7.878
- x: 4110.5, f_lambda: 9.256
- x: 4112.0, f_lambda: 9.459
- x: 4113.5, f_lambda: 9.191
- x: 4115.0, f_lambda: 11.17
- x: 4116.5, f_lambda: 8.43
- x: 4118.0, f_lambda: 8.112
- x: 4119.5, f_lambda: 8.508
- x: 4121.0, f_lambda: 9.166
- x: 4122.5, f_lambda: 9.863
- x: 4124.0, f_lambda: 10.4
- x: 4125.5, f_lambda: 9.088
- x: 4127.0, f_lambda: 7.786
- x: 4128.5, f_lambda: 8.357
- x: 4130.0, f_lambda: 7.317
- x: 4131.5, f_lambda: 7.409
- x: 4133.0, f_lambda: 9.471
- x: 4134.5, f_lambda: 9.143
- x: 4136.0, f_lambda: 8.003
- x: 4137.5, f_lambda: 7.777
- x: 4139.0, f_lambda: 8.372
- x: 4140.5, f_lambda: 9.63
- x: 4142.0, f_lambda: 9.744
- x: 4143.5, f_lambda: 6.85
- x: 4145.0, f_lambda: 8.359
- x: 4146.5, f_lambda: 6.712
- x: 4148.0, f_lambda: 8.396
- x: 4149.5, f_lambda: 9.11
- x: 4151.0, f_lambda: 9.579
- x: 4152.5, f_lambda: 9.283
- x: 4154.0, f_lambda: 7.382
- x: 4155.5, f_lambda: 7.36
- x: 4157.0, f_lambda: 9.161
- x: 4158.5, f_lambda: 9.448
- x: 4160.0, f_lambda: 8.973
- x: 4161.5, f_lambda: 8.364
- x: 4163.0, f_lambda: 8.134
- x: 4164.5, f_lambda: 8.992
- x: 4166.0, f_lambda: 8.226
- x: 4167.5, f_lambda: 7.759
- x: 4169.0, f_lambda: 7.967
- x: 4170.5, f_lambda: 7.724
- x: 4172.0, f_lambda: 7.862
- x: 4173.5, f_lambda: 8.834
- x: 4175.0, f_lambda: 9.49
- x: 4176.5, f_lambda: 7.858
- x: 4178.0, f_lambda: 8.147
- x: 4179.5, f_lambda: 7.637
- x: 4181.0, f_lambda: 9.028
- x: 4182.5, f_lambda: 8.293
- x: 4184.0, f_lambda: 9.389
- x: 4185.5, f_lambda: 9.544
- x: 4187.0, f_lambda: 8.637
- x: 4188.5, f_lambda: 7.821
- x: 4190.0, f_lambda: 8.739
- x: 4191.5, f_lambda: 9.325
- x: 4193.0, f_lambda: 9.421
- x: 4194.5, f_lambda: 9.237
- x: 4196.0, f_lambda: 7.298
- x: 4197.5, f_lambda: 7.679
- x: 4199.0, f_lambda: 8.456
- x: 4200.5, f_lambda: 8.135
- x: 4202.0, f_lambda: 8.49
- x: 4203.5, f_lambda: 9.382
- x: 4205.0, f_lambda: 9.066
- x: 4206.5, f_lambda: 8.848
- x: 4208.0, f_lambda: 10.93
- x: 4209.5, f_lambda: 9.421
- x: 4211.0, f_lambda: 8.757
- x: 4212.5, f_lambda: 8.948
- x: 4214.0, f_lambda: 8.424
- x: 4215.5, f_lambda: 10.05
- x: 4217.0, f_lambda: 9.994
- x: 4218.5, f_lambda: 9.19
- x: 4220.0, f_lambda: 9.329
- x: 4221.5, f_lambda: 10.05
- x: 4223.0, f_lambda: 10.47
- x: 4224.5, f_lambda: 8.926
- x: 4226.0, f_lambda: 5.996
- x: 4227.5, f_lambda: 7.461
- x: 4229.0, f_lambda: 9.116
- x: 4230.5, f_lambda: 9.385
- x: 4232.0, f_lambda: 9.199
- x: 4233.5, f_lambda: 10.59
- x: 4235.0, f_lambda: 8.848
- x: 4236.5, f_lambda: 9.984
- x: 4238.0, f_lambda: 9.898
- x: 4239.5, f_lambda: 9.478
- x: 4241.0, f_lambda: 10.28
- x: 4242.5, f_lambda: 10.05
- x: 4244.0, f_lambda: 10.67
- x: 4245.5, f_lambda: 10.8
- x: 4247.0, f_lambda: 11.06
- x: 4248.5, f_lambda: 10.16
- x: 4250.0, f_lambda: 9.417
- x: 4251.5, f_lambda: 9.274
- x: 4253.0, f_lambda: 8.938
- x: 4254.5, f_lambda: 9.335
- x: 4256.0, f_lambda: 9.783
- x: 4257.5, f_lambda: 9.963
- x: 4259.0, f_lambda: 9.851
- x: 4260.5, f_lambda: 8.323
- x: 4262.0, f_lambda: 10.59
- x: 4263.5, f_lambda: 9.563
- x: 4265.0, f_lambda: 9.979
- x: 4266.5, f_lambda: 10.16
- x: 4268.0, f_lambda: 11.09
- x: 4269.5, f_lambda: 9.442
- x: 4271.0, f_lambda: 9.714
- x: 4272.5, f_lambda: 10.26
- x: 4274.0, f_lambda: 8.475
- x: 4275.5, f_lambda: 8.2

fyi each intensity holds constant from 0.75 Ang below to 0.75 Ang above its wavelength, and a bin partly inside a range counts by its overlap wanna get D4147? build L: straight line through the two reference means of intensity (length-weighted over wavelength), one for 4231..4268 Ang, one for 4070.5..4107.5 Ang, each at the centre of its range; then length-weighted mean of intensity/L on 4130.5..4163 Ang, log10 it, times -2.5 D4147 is 0.10 mag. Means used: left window 9.04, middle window 8.48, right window 9.86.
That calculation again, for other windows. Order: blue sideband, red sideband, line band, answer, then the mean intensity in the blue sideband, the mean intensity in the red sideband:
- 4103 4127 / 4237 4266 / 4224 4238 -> 0.10 mag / 9.13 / 9.87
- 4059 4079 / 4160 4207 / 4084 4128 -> -0.09 mag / 8.44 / 8.51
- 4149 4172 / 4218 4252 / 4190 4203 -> 0.06 mag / 8.47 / 9.55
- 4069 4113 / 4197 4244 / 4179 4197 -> 0.06 mag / 9.02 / 9.22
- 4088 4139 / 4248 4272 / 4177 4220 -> 0.06 mag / 8.95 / 9.72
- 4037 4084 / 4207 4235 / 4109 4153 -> 0.04 mag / 8.97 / 9.22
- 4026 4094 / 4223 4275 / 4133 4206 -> 0.10 mag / 9.03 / 9.6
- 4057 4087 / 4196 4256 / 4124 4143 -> 0.05 mag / 8.69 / 9.33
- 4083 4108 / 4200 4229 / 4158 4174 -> 0.10 mag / 9.32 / 9.06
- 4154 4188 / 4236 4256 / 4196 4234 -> 0.04 mag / 8.46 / 9.94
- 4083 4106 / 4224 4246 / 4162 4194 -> 0.10 mag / 9.3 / 9.37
